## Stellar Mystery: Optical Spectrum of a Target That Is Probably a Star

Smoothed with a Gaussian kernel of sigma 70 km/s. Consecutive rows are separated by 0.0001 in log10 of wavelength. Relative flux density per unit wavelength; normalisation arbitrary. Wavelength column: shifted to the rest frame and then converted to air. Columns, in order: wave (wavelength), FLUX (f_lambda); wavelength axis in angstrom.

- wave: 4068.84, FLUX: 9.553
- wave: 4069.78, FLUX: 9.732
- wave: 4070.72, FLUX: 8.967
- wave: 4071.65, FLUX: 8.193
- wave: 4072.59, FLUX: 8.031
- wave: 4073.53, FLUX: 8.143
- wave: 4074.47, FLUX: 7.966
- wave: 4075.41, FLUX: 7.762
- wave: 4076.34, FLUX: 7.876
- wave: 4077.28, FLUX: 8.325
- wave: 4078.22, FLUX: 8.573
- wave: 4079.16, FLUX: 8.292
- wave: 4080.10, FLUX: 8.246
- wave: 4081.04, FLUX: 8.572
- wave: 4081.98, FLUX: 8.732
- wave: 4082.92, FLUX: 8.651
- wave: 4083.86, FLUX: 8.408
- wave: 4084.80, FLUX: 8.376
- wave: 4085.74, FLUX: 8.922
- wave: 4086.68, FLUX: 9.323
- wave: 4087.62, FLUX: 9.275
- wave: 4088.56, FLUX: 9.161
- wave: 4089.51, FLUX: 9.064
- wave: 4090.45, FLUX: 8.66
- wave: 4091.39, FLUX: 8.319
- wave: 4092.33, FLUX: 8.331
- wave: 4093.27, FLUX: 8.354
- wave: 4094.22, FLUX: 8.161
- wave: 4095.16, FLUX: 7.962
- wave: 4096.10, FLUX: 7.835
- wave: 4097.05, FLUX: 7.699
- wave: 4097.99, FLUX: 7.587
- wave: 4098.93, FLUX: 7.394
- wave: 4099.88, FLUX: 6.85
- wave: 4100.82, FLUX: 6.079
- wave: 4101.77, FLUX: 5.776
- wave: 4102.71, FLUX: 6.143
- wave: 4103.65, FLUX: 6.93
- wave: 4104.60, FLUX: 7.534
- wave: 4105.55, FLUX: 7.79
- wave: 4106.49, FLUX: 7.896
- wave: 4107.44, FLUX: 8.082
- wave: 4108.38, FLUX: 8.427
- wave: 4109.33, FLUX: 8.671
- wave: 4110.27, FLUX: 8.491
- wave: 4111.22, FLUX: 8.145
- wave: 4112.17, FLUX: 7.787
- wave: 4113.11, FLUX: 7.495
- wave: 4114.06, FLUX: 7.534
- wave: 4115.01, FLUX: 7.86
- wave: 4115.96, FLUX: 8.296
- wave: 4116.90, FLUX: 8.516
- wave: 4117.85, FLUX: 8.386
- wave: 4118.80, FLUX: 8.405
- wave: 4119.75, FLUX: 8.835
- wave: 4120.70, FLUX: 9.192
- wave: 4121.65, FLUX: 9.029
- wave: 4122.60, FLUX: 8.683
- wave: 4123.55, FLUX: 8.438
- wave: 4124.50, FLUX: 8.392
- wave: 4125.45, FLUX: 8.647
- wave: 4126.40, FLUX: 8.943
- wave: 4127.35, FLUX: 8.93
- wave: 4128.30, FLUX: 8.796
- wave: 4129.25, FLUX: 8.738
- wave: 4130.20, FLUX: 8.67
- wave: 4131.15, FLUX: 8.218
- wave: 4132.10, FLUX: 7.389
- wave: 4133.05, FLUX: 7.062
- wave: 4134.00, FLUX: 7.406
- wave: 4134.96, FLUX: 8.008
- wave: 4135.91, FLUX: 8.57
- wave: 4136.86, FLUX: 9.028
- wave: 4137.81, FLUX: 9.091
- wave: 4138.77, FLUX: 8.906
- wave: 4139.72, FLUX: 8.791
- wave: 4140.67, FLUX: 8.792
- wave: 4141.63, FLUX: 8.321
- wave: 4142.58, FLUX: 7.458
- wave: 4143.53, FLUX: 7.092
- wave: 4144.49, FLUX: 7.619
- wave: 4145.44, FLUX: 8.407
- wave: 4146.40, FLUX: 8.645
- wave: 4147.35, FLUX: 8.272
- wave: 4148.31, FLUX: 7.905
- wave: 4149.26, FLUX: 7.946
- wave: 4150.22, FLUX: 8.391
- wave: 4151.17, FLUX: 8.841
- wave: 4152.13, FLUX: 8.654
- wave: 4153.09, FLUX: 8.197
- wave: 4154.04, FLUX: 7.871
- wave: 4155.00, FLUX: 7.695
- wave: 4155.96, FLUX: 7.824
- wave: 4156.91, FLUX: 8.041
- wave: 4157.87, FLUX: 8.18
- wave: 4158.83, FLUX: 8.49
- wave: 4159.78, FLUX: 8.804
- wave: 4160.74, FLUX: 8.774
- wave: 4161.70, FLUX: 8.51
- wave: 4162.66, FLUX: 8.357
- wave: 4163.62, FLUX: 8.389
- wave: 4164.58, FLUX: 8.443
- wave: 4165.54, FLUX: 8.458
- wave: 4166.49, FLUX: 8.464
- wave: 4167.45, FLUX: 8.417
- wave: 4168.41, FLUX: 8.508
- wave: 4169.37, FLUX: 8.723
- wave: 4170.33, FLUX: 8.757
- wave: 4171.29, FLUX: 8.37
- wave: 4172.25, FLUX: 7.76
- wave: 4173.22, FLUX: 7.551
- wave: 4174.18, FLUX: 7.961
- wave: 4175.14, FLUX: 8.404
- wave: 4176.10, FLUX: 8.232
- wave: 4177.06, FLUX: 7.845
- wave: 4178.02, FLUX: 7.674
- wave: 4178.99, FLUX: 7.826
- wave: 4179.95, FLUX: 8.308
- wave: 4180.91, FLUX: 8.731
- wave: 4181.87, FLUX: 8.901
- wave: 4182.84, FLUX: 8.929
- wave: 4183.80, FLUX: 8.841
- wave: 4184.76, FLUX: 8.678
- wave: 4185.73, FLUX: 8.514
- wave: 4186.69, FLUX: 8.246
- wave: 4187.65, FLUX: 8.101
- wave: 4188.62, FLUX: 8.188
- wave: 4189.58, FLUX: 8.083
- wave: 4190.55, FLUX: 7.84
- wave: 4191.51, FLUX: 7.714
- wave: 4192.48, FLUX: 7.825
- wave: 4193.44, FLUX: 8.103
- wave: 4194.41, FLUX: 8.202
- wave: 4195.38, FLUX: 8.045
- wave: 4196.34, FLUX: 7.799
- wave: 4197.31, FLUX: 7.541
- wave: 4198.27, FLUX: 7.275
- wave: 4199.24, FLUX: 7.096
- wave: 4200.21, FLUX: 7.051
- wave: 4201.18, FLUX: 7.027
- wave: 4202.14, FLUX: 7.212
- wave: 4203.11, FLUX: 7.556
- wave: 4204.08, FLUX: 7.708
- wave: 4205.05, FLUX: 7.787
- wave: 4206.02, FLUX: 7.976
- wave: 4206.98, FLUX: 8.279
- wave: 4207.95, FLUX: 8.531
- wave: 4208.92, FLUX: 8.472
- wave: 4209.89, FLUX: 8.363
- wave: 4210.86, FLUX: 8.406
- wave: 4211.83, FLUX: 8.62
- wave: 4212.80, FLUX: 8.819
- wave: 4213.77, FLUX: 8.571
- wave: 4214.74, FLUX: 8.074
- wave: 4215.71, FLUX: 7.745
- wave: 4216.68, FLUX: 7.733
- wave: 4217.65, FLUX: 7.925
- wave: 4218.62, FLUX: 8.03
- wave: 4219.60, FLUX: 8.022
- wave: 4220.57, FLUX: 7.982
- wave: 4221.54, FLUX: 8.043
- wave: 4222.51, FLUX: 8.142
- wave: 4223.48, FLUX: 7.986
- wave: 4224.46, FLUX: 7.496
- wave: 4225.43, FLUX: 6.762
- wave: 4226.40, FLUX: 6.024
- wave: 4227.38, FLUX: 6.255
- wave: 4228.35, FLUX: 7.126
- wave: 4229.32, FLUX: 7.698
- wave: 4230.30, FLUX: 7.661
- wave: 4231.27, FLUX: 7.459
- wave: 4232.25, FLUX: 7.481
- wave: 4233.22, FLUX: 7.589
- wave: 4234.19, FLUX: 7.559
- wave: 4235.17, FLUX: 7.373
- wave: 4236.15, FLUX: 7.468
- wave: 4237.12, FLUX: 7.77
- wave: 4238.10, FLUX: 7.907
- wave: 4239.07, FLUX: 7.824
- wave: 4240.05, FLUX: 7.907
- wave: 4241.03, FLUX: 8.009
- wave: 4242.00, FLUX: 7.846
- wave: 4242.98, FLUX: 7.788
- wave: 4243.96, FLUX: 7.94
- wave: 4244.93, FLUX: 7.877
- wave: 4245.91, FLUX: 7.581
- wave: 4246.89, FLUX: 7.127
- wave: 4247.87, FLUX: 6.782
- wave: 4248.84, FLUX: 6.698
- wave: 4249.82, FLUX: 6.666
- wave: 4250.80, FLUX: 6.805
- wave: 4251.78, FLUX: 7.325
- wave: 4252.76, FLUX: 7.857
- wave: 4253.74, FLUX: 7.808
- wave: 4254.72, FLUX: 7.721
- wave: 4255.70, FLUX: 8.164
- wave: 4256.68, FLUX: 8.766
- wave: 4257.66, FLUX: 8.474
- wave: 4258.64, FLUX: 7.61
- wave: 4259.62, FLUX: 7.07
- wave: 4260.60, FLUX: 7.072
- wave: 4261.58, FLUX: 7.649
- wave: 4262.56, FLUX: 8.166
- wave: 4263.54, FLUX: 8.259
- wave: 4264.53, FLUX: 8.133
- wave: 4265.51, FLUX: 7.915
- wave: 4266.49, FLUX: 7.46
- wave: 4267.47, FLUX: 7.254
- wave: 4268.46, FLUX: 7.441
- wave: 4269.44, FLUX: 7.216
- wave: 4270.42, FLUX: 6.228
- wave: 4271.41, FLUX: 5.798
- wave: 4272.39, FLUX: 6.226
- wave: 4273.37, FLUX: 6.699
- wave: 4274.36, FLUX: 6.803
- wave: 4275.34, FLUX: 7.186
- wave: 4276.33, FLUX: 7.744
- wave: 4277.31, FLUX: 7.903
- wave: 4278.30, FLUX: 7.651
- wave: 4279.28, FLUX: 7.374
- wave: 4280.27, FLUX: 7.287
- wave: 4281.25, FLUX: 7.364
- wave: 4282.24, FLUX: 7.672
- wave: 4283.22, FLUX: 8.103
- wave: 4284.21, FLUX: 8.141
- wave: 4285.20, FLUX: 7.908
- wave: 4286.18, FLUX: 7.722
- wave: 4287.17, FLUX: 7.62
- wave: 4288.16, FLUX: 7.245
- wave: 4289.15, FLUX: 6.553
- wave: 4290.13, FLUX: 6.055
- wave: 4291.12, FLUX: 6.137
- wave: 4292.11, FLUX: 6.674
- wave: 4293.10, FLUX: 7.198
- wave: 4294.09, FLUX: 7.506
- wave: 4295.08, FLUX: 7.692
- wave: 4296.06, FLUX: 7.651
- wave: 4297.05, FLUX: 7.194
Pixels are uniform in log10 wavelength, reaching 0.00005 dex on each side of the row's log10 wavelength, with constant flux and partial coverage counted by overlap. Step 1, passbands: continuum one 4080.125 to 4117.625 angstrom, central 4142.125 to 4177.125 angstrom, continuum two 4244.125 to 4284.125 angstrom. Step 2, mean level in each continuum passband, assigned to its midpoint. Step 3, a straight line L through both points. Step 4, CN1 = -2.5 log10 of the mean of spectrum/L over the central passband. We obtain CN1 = -0.06 mag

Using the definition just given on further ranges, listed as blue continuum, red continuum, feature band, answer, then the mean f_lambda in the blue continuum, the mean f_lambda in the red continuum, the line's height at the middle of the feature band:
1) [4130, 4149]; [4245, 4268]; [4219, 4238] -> 0.036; 8.17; 7.58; 7.73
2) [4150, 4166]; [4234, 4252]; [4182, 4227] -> -0.009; 8.35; 7.49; 7.88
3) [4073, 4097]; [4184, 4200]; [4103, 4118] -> 0.048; 8.44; 7.95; 8.32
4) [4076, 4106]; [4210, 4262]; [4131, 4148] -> -0.034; 8.03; 7.67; 7.91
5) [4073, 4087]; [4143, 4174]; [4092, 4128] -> 0.047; 8.4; 8.26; 8.35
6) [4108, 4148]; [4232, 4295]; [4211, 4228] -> -0.007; 8.34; 7.44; 7.73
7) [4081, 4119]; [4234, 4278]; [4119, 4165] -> -0.064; 8.04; 7.48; 7.89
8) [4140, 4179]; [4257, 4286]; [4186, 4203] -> 0.035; 8.22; 7.45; 7.98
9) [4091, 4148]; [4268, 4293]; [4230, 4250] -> -0.024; 8.08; 7.15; 7.39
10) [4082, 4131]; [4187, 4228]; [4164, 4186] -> -0.056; 8.2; 7.82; 7.94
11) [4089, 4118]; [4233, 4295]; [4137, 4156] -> -0.075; 7.8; 7.44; 7.71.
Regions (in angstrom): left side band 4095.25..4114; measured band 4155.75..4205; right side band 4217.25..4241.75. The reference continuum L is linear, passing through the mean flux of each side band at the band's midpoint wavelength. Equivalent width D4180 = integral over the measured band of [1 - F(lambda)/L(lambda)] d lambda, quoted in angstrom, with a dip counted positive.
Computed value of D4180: -3.7 angstrom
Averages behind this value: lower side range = 7.52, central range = 8.12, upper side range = 7.58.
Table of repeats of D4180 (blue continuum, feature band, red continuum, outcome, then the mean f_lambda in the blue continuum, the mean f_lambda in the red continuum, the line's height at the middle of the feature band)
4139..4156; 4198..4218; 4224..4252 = -0.8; 8.17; 7.37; 7.64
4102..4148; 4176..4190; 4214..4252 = -0.9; 8.21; 7.53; 7.85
